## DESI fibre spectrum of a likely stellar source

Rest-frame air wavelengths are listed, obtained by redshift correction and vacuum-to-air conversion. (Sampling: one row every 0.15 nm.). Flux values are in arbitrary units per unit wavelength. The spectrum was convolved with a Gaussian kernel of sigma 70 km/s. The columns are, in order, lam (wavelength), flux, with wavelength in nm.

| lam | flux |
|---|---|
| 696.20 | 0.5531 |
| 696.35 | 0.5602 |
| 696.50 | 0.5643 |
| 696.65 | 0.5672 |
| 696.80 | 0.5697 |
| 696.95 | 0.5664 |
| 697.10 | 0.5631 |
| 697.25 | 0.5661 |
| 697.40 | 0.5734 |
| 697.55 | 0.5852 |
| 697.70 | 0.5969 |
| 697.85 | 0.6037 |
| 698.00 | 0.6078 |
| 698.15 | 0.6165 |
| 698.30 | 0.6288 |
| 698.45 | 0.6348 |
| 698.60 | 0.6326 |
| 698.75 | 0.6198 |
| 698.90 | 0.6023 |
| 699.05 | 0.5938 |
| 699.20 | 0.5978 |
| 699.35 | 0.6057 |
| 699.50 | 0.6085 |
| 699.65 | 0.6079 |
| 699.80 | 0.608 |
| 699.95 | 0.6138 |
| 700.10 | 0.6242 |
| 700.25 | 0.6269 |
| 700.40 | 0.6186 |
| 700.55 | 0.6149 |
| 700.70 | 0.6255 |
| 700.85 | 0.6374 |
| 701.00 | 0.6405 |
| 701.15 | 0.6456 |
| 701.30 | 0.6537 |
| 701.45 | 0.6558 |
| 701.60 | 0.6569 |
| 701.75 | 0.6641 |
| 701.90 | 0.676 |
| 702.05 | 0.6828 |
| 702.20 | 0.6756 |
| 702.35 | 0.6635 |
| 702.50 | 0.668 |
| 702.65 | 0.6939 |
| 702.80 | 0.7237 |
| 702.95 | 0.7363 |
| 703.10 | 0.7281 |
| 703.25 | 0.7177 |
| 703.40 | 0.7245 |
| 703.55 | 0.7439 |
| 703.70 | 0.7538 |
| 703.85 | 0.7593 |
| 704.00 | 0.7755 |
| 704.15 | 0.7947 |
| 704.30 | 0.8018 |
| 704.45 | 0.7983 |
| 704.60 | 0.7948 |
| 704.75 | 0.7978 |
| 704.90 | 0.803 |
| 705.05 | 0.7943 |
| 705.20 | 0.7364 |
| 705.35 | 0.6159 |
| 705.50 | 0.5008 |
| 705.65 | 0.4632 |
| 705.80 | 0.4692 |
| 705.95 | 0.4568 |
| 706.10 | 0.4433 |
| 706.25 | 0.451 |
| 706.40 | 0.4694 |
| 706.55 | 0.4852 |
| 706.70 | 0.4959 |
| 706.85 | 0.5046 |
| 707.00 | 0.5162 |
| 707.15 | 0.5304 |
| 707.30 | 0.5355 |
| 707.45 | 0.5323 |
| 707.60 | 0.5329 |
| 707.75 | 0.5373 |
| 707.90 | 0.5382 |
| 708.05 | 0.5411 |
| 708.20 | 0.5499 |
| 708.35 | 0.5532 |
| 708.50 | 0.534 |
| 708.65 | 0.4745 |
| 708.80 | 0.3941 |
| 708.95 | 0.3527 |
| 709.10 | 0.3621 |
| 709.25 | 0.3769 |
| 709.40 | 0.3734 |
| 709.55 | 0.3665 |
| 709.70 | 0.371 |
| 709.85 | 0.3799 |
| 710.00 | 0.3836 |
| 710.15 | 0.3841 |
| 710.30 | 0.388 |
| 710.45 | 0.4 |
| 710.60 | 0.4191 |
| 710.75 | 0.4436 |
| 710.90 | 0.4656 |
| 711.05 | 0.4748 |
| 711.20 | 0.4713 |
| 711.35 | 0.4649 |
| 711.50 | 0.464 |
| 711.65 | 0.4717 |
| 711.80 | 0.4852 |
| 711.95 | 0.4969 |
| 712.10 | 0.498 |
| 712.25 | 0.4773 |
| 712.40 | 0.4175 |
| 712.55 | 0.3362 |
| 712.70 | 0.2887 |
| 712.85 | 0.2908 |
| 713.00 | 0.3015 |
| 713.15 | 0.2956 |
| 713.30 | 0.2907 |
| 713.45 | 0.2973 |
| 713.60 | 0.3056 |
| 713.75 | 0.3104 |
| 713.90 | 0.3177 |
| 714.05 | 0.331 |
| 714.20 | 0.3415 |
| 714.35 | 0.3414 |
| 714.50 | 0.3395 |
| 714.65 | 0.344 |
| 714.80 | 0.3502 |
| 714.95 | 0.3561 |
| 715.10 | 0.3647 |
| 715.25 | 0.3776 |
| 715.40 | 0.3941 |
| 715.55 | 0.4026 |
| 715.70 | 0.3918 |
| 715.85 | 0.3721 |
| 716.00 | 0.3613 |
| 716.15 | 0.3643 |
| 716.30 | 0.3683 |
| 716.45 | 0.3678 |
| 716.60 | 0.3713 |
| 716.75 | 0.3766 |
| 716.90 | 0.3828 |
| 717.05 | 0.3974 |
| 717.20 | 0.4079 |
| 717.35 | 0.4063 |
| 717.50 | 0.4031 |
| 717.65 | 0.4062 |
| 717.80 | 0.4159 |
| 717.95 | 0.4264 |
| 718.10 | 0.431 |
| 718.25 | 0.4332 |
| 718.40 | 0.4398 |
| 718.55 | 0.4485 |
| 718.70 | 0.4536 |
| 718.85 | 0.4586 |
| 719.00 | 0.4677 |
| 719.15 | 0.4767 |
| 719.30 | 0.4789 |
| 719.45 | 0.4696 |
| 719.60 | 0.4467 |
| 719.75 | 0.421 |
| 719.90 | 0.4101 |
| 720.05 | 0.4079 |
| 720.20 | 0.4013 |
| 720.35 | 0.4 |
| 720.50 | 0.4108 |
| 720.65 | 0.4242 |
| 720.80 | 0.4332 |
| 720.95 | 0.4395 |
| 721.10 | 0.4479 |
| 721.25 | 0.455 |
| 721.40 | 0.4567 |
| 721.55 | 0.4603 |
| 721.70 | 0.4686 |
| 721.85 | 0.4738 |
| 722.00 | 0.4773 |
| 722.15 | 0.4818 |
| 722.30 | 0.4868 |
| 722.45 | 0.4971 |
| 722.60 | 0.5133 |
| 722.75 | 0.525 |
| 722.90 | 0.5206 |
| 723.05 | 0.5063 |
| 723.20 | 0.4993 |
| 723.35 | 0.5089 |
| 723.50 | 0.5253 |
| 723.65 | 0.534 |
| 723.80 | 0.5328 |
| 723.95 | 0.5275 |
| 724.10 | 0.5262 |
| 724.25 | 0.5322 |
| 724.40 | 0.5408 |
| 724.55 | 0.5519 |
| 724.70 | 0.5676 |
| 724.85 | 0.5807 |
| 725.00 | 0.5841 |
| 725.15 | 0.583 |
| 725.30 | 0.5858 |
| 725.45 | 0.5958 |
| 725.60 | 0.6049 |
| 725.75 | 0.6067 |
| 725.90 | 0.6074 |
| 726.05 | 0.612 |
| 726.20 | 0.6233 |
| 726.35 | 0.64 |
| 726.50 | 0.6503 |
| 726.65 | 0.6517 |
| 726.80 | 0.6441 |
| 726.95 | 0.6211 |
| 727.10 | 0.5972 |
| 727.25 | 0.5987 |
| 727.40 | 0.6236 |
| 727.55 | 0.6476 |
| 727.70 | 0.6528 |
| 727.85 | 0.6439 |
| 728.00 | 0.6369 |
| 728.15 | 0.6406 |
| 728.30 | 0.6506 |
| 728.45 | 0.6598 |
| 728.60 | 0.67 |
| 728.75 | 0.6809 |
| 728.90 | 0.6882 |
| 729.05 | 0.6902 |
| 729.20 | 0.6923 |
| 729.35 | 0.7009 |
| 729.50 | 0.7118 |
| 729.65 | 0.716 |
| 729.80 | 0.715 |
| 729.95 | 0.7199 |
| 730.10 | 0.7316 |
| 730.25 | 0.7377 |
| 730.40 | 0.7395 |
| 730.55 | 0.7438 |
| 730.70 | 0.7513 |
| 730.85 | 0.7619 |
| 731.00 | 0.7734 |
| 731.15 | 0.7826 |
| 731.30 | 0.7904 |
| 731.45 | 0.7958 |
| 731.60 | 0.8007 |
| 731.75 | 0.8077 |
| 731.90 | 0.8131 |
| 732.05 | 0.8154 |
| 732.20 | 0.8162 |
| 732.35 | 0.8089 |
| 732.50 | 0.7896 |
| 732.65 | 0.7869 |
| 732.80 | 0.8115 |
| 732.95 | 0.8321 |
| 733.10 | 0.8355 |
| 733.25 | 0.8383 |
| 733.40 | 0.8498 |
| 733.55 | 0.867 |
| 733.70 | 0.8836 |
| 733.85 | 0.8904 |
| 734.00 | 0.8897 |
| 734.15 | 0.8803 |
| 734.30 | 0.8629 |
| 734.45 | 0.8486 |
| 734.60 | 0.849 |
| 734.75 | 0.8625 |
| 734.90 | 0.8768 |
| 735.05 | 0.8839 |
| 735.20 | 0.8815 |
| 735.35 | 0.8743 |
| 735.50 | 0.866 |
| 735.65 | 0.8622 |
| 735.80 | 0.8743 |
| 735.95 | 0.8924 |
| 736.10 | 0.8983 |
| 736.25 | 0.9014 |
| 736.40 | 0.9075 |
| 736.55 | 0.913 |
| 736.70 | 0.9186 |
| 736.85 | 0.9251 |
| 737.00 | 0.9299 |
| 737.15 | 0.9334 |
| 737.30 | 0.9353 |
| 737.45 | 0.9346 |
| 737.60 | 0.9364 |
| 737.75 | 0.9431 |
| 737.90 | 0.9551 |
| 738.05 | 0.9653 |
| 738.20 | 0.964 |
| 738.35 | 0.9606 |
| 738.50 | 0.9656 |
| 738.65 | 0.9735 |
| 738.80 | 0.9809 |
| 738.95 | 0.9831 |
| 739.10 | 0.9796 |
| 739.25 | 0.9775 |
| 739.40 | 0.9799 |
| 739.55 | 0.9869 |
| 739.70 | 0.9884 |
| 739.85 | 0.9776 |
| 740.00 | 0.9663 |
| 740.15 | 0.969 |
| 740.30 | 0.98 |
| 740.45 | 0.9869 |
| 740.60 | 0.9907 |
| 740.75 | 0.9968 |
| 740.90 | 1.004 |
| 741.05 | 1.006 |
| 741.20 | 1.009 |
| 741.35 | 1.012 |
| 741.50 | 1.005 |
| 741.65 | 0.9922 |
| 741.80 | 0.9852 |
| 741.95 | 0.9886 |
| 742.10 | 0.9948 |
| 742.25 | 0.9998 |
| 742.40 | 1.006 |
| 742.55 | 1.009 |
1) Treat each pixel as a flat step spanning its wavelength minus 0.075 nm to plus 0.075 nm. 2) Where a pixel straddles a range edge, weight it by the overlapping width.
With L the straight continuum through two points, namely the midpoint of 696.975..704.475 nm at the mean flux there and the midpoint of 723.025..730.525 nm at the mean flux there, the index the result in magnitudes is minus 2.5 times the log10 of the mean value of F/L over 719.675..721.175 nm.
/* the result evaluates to 0.44 mag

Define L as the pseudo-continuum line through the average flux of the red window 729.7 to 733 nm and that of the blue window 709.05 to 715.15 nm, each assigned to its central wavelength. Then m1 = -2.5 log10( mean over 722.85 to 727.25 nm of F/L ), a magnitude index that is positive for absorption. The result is 0.131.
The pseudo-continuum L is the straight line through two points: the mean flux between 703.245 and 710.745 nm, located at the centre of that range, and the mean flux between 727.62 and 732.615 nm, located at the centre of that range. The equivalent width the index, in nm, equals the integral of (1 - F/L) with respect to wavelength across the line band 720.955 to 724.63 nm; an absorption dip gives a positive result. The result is 0.94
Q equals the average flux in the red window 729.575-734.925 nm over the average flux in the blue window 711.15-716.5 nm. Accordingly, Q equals 2.16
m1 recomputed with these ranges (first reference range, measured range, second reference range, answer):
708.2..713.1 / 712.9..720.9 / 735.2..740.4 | 0.359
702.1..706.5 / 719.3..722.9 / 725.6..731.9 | 0.444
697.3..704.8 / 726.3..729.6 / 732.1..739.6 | 0.278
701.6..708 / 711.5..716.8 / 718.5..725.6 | 0.455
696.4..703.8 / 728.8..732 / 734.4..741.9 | 0.182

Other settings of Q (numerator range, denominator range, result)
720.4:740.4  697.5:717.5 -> 1.42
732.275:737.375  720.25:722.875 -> 1.89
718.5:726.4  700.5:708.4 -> 0.79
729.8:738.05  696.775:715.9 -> 1.60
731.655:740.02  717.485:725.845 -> 1.85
